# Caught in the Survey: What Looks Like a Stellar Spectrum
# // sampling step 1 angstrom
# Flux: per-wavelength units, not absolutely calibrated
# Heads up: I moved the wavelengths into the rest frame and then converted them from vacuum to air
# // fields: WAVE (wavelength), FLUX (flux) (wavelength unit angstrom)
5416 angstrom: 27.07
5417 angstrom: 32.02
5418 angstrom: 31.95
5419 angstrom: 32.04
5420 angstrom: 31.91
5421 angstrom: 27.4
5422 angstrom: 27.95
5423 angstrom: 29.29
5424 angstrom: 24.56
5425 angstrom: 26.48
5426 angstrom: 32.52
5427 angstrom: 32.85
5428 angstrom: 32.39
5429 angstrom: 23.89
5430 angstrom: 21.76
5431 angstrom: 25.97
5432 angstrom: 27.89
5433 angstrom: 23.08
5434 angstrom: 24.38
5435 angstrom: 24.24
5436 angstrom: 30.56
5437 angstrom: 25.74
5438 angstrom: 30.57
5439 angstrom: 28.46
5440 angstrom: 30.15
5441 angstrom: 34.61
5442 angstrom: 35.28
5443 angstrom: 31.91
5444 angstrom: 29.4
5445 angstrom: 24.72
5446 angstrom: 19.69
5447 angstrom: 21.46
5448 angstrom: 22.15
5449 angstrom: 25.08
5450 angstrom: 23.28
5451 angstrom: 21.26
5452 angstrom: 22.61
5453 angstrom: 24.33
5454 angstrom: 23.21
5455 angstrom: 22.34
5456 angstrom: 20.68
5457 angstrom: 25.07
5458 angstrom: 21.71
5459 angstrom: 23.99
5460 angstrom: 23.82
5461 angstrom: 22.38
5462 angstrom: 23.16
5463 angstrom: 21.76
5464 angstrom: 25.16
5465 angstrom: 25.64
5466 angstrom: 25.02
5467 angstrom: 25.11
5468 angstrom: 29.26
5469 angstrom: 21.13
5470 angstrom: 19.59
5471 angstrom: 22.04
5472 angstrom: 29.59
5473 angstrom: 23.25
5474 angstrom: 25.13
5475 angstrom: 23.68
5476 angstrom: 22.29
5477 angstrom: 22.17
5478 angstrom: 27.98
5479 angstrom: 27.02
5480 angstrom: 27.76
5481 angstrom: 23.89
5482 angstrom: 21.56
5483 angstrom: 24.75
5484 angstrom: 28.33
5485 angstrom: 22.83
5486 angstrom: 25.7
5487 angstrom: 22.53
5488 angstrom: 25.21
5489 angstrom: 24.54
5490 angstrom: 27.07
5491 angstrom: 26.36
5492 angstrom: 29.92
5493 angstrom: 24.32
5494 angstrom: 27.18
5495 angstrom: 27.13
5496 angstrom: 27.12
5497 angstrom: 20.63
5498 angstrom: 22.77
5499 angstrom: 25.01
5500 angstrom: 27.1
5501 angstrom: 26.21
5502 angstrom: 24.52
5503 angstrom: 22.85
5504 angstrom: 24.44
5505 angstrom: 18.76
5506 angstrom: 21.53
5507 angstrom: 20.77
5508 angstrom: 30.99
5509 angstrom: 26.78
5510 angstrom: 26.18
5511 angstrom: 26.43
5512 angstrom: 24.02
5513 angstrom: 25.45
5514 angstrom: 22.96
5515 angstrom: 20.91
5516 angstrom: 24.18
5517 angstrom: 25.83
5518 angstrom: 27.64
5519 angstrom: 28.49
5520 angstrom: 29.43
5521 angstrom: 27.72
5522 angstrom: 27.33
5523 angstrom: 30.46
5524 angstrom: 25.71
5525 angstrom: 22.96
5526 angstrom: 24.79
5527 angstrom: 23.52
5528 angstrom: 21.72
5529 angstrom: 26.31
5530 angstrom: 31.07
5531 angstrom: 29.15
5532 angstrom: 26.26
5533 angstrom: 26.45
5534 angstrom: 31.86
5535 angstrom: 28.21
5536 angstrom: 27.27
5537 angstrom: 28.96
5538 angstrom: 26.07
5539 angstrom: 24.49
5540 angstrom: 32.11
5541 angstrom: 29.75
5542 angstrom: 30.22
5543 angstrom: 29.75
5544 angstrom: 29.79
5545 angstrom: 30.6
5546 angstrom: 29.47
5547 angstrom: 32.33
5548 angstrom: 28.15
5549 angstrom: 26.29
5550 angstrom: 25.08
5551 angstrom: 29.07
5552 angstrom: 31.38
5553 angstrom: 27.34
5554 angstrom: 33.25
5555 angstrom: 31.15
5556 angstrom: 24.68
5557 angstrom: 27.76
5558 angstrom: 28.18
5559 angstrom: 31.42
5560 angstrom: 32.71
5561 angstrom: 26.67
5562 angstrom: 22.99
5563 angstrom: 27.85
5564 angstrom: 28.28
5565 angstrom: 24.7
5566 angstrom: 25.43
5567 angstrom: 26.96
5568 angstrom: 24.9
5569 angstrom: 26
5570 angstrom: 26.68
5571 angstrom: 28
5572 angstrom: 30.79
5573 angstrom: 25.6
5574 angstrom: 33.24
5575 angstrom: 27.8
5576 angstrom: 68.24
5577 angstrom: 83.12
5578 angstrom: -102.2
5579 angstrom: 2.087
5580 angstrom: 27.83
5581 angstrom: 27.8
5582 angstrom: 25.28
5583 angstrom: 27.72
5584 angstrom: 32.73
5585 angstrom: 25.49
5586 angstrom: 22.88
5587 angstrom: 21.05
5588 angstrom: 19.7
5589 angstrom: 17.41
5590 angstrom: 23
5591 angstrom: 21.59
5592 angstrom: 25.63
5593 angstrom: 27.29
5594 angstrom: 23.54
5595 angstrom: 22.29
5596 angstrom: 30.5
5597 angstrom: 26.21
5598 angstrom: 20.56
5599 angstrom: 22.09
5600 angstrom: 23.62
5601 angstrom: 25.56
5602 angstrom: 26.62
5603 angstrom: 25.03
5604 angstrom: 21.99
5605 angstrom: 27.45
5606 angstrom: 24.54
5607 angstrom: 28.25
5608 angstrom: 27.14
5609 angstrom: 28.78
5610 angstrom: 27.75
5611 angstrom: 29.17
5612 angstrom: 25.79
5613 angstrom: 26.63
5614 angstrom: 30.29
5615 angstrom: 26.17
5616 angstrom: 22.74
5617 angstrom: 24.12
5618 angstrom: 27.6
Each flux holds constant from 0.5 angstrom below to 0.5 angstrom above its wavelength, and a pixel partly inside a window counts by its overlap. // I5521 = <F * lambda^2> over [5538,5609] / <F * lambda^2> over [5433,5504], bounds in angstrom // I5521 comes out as 1.08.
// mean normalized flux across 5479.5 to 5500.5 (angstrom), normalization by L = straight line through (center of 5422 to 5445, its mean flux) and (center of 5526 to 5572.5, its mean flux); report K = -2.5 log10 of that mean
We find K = 0.12 mag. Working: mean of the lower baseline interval 28.4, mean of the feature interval 25.3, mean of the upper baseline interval 28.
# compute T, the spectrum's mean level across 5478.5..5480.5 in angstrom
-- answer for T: 27.4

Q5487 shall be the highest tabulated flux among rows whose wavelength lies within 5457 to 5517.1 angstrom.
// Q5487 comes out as 30.99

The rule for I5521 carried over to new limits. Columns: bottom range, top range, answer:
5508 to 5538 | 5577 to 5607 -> 0.80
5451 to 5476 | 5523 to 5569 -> 1.21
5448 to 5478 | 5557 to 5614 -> 1.12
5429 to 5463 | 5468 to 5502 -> 1.00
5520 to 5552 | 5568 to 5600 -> 0.87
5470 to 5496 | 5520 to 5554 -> 1.13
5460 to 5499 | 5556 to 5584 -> 1.06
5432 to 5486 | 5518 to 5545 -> 1.14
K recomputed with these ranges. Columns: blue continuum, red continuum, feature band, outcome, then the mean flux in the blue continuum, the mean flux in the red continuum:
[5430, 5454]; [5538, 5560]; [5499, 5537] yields 0.10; 26.2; 29.2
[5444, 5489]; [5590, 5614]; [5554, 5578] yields -0.16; 23.9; 25.6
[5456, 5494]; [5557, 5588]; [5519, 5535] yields -0.09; 24.6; 25.3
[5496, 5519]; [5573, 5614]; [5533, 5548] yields -0.19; 24.5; 24.4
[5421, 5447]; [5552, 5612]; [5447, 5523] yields 0.10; 27.8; 25.5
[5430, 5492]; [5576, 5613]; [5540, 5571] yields -0.19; 25.1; 23.3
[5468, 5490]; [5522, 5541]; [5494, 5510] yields 0.05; 24.5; 27.2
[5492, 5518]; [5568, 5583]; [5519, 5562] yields -0.16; 24.7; 23.8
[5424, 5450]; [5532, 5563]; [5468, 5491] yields 0.13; 27.3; 28.7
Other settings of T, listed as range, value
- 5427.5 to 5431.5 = 26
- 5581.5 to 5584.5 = 28.6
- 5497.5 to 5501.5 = 25.3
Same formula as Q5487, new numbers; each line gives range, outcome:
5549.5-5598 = 83.12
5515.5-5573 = 33.25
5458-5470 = 29.26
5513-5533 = 31.07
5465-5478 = 29.59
